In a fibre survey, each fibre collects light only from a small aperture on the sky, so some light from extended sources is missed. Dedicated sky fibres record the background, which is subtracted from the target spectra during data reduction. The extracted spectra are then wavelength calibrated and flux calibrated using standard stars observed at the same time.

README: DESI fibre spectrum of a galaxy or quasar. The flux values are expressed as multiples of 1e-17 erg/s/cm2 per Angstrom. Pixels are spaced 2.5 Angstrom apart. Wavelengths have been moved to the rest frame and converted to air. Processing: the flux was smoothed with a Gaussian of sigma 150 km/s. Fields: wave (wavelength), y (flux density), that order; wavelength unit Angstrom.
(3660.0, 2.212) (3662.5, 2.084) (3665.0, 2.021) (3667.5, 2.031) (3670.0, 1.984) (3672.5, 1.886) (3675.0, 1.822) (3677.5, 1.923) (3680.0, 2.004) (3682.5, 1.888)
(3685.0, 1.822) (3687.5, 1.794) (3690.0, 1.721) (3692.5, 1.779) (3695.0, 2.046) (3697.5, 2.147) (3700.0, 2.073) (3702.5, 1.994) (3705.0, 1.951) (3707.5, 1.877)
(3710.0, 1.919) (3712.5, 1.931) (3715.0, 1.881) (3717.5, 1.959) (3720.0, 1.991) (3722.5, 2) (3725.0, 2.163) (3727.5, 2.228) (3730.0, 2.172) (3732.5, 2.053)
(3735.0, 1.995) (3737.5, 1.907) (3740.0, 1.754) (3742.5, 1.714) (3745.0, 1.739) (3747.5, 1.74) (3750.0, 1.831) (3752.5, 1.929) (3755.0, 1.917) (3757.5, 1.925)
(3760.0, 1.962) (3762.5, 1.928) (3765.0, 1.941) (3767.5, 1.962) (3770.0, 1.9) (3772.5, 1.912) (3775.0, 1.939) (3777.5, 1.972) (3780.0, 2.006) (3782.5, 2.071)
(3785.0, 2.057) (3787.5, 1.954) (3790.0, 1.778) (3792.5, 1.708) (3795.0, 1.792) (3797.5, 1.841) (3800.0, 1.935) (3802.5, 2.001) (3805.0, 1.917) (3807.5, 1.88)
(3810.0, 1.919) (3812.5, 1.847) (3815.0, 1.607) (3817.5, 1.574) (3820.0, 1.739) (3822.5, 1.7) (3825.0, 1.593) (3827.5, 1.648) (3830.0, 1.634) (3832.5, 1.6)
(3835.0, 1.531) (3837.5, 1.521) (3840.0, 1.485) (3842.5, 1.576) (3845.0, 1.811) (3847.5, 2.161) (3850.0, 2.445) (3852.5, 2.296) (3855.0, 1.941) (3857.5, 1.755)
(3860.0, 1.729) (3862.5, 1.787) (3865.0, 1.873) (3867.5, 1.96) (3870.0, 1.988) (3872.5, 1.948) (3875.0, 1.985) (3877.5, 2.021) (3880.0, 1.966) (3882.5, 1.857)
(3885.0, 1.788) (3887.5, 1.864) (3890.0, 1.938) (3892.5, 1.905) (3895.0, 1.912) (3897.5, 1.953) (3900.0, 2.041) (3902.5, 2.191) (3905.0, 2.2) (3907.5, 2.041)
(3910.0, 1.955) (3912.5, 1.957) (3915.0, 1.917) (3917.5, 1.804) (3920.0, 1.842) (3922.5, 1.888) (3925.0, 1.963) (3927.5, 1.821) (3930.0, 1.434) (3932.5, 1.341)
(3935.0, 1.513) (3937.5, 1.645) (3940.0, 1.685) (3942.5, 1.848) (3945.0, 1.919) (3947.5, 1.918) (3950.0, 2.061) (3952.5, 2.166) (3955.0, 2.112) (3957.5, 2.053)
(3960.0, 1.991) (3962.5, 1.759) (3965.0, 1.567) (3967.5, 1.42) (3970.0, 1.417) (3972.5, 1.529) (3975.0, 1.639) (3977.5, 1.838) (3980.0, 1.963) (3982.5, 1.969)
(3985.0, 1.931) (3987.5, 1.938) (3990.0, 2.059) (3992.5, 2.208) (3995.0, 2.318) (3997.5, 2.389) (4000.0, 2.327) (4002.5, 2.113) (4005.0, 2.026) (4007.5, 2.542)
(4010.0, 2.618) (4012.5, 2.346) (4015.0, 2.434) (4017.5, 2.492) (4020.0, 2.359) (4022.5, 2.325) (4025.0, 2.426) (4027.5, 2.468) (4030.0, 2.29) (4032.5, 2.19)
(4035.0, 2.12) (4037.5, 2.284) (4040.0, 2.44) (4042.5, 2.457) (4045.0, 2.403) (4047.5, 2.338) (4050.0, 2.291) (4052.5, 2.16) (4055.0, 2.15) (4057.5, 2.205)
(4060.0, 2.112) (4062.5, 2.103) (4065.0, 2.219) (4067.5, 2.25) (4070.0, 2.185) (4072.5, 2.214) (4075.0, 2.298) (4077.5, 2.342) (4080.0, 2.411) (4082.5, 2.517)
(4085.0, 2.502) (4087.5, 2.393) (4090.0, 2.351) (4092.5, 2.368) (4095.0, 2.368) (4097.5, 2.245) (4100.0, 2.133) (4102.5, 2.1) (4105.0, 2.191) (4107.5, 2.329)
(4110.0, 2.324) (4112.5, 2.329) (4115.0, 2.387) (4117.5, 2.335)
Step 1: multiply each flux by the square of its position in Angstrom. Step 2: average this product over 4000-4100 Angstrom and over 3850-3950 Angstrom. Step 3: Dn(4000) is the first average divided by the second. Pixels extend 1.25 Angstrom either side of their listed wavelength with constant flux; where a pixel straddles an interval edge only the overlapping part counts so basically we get 1.32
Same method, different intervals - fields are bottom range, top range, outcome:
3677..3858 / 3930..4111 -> 1.29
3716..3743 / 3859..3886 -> 1.03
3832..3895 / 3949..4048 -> 1.22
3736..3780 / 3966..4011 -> 1.20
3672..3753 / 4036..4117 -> 1.43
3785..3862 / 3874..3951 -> 1.09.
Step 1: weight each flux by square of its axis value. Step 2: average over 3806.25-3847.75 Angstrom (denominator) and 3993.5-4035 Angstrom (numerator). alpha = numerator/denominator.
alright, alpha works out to 1.53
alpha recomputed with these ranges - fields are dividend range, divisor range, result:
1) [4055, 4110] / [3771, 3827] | 1.42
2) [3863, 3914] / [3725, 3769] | 1.10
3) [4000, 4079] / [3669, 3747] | 1.41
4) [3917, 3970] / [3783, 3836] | 1.08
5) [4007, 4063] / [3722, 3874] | 1.40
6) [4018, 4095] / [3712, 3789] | 1.39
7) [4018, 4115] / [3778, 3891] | 1.40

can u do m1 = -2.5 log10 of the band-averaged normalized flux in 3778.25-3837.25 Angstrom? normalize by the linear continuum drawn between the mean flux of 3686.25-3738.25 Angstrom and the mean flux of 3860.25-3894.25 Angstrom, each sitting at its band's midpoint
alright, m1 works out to 0.08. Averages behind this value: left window 1.98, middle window 1.79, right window 1.91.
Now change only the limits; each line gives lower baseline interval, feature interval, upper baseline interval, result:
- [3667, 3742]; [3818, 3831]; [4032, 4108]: 0.24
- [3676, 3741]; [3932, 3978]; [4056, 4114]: 0.23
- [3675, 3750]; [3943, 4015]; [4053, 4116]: 0.09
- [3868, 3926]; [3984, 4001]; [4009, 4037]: 0.05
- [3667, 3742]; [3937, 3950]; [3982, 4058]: 0.20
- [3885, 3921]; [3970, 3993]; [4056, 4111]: 0.13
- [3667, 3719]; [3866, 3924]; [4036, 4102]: 0.09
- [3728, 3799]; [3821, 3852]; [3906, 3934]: 0.08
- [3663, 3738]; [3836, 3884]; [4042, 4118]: 0.11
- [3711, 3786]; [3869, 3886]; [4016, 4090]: 0.09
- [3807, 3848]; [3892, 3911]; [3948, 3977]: -0.16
